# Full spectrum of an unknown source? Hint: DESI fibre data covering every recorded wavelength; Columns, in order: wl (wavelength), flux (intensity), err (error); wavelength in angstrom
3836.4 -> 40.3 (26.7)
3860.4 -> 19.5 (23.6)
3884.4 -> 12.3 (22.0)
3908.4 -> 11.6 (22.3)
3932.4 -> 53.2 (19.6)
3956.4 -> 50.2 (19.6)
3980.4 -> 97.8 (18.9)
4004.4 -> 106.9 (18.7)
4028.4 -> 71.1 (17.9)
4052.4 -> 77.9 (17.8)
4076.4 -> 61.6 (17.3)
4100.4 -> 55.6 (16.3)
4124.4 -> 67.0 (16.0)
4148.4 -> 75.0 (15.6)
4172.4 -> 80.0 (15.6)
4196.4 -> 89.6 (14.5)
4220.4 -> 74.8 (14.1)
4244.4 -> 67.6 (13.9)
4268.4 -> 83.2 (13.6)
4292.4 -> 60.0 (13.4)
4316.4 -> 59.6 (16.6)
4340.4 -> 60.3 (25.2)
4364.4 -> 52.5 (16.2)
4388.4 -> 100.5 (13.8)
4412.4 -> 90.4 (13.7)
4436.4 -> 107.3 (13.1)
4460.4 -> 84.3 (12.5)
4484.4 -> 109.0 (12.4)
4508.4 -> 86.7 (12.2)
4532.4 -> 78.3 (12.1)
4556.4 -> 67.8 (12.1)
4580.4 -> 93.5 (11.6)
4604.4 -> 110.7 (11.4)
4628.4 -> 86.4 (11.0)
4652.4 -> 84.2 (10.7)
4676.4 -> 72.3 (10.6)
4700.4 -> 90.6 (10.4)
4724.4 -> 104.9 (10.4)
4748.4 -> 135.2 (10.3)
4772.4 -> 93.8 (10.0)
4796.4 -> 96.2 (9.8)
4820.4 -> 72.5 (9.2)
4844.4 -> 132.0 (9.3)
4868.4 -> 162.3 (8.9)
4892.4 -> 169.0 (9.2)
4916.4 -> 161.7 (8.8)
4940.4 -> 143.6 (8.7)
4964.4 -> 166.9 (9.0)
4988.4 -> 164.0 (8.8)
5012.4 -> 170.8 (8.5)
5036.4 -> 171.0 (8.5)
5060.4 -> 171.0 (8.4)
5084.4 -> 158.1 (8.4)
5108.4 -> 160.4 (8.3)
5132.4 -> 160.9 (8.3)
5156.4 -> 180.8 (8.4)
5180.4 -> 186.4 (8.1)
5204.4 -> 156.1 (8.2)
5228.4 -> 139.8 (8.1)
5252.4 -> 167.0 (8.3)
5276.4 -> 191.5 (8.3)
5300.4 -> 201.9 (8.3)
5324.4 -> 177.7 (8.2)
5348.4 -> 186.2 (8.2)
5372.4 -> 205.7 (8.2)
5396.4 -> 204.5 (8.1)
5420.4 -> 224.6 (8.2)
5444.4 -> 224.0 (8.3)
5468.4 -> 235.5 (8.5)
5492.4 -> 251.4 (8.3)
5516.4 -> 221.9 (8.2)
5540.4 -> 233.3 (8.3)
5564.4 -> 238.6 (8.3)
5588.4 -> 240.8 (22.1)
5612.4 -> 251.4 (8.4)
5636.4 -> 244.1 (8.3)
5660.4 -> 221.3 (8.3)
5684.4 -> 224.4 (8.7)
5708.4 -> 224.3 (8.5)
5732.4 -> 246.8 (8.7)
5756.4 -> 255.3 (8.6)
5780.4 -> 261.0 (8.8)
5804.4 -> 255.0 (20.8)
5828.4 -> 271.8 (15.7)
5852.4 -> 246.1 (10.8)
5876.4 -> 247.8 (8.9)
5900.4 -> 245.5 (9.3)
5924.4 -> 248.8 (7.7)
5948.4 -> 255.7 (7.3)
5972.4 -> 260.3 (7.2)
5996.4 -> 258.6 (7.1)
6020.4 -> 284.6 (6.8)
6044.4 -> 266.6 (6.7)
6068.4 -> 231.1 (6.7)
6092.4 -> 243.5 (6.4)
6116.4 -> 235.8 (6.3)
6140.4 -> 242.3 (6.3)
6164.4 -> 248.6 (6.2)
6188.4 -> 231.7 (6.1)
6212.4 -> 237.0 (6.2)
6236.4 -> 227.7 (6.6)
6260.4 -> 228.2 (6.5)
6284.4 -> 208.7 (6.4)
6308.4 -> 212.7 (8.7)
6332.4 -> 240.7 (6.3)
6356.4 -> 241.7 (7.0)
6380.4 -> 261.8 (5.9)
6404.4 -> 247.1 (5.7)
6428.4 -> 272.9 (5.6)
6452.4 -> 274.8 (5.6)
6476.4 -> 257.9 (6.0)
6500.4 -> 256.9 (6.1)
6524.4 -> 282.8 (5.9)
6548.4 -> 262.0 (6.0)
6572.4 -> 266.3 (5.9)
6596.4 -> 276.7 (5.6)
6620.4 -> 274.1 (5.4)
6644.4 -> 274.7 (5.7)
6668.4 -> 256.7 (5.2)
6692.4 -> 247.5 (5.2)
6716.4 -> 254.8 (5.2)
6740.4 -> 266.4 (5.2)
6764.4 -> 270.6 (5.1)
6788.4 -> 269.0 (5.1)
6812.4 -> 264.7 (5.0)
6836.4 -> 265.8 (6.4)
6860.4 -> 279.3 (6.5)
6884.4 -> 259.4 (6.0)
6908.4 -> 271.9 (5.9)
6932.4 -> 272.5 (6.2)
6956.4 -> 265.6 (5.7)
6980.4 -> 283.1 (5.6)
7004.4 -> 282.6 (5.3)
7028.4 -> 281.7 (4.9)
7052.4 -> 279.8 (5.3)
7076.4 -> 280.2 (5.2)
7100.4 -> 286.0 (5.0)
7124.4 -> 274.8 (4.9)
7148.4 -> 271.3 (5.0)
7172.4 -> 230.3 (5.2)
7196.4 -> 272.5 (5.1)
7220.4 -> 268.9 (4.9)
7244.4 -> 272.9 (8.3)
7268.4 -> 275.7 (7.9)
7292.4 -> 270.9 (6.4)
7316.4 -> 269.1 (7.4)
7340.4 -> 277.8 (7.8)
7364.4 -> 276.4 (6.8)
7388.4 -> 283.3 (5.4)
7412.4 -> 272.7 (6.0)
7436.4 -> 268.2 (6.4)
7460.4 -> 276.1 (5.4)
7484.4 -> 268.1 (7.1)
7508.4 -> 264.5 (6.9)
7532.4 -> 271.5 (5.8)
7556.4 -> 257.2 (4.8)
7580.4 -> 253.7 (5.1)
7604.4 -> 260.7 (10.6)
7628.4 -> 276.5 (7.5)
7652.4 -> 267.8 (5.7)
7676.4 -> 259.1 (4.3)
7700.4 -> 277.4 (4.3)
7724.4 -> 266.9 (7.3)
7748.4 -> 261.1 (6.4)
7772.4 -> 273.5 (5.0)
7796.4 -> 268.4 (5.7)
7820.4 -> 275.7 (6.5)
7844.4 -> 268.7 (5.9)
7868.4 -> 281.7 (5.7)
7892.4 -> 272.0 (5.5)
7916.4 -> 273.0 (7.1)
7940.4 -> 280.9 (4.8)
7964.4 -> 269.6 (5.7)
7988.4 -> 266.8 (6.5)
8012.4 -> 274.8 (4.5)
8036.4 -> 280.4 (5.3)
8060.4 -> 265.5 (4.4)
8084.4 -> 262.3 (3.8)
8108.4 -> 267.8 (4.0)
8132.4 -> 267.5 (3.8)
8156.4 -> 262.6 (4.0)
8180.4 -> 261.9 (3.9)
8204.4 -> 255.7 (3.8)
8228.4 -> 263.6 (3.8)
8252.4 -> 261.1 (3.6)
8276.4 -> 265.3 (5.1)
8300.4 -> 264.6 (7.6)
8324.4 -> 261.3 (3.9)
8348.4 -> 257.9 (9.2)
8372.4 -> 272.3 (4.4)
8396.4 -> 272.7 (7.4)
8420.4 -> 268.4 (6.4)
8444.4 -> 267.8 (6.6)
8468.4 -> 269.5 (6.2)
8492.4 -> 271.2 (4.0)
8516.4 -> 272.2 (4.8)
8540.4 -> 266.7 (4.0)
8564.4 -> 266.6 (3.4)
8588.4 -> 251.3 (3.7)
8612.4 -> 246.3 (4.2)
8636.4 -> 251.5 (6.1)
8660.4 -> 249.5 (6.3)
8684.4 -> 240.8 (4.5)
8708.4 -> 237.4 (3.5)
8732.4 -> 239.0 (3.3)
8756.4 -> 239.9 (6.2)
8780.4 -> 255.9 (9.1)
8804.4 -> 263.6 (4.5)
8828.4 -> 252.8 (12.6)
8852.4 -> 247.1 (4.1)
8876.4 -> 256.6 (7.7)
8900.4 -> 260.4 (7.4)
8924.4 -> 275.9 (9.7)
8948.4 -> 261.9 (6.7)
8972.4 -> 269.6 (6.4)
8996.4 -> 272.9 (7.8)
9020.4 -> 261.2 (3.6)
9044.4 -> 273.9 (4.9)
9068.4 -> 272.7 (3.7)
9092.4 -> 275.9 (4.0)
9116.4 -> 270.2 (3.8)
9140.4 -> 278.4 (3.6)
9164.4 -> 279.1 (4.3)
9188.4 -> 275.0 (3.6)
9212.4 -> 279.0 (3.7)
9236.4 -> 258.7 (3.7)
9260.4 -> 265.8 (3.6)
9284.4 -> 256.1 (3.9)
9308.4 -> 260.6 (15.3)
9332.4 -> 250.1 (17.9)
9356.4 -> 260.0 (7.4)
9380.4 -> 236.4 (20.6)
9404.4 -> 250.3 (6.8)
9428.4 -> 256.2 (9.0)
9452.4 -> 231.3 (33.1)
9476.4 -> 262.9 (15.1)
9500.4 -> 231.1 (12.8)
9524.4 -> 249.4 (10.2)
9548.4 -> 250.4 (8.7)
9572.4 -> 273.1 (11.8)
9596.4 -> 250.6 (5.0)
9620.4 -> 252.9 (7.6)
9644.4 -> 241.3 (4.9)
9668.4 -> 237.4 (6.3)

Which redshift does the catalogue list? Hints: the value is 0.216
